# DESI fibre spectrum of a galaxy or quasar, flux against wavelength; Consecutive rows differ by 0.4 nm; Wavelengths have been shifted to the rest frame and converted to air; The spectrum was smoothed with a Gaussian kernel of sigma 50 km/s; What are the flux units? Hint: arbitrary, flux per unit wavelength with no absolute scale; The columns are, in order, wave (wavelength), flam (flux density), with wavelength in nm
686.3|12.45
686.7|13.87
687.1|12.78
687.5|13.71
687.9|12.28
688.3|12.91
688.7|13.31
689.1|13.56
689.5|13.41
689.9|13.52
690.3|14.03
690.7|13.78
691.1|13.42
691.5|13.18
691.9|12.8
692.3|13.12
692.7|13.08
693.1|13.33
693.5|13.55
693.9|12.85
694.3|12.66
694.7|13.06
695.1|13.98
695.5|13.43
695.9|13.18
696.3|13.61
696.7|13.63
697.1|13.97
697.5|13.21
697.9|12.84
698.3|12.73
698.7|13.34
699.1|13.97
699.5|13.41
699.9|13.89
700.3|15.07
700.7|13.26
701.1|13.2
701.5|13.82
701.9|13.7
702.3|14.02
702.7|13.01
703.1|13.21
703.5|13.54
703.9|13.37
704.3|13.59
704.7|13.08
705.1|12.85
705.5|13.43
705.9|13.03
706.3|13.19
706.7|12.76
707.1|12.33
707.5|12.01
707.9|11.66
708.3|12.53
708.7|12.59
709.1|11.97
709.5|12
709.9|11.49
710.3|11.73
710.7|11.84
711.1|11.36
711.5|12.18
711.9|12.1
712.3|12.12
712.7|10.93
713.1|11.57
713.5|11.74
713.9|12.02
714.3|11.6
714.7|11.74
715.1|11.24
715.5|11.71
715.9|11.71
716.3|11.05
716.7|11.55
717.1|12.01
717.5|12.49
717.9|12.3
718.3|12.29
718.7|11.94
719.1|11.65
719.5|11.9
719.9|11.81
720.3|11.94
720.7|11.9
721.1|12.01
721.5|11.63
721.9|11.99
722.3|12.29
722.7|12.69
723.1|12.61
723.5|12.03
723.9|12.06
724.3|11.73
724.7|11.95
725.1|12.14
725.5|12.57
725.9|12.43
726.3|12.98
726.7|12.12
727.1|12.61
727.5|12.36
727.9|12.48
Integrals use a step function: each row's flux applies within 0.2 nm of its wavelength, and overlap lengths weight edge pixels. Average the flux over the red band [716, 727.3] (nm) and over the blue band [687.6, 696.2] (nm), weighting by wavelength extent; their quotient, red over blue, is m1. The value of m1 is 0.91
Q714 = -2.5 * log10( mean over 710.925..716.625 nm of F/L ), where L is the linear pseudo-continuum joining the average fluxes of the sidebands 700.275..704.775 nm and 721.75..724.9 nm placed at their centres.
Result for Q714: 0.10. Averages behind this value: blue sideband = 13.5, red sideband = 12.2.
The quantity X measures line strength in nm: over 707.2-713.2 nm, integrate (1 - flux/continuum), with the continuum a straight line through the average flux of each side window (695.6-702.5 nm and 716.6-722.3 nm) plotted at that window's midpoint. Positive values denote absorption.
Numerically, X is 0.39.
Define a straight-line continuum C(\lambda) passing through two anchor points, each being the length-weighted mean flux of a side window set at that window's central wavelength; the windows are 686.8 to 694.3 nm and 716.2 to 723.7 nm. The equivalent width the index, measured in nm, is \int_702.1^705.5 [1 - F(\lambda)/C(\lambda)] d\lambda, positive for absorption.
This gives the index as -0.173 nm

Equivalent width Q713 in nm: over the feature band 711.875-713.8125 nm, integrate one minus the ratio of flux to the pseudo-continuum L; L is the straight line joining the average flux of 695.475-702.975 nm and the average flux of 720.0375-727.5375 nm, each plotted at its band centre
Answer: 0.17 nm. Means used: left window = 13.5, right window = 12.2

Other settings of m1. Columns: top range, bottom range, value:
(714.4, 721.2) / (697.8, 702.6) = 0.87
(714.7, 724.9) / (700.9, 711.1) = 0.93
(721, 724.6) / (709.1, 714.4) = 1.03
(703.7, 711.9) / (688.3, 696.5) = 0.93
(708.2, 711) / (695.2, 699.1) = 0.90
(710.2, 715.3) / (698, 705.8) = 0.87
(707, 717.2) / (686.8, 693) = 0.89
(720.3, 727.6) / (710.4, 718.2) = 1.04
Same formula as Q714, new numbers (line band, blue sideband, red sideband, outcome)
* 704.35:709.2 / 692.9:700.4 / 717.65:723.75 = 0.017 mag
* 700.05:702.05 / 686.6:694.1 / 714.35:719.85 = -0.092 mag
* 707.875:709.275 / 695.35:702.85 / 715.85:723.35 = 0.049 mag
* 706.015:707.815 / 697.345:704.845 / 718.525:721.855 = 0.039 mag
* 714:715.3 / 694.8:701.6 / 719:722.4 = 0.071 mag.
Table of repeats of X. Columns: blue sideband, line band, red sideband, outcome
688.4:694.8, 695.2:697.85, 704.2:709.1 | -0.08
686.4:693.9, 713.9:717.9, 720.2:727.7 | 0.24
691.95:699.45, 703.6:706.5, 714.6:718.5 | -0.14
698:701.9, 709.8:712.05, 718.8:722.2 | 0.16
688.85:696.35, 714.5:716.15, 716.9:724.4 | 0.10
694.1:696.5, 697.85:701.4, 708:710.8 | -0.18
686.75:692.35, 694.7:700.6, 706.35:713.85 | -0.37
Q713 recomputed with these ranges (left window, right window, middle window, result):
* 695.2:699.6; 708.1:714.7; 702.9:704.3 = -0.076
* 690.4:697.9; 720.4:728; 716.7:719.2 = 0.075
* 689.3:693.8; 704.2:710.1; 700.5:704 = -0.179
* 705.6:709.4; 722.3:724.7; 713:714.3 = 0.063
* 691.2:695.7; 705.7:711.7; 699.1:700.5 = -0.146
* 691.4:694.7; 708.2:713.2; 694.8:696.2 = -0.065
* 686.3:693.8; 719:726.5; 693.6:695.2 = 0.002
